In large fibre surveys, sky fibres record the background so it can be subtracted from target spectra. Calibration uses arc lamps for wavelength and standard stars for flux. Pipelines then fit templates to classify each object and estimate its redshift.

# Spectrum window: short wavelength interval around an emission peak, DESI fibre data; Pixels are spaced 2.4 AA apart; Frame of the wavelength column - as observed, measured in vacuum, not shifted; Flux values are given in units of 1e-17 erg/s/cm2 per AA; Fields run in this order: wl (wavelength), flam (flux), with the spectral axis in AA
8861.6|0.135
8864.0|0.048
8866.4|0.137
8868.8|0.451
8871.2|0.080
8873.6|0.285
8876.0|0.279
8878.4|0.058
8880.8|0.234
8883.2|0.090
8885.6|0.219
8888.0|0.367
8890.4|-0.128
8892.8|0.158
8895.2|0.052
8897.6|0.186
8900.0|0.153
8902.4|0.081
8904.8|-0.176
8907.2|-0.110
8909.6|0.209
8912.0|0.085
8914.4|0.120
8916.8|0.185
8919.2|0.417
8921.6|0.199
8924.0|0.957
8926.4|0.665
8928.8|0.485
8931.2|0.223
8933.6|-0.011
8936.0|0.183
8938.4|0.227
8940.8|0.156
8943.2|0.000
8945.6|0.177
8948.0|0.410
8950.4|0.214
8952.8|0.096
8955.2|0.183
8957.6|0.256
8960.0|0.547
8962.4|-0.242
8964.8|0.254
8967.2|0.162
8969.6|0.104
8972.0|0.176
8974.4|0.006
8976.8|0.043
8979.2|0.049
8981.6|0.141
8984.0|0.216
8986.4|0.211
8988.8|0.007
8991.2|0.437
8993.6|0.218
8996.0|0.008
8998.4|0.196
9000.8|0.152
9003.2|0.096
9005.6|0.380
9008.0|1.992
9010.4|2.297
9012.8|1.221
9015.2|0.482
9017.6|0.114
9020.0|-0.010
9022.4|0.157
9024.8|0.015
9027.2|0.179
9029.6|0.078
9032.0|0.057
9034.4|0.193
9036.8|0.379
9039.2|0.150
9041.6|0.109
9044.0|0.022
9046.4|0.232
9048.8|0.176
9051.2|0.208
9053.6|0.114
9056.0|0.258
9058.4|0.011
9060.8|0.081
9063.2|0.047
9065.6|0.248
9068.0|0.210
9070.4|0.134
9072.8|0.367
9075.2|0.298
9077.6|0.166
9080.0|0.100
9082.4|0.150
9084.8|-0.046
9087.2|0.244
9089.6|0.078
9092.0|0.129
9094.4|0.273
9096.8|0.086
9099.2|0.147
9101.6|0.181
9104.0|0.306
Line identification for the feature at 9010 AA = [O III] 5007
